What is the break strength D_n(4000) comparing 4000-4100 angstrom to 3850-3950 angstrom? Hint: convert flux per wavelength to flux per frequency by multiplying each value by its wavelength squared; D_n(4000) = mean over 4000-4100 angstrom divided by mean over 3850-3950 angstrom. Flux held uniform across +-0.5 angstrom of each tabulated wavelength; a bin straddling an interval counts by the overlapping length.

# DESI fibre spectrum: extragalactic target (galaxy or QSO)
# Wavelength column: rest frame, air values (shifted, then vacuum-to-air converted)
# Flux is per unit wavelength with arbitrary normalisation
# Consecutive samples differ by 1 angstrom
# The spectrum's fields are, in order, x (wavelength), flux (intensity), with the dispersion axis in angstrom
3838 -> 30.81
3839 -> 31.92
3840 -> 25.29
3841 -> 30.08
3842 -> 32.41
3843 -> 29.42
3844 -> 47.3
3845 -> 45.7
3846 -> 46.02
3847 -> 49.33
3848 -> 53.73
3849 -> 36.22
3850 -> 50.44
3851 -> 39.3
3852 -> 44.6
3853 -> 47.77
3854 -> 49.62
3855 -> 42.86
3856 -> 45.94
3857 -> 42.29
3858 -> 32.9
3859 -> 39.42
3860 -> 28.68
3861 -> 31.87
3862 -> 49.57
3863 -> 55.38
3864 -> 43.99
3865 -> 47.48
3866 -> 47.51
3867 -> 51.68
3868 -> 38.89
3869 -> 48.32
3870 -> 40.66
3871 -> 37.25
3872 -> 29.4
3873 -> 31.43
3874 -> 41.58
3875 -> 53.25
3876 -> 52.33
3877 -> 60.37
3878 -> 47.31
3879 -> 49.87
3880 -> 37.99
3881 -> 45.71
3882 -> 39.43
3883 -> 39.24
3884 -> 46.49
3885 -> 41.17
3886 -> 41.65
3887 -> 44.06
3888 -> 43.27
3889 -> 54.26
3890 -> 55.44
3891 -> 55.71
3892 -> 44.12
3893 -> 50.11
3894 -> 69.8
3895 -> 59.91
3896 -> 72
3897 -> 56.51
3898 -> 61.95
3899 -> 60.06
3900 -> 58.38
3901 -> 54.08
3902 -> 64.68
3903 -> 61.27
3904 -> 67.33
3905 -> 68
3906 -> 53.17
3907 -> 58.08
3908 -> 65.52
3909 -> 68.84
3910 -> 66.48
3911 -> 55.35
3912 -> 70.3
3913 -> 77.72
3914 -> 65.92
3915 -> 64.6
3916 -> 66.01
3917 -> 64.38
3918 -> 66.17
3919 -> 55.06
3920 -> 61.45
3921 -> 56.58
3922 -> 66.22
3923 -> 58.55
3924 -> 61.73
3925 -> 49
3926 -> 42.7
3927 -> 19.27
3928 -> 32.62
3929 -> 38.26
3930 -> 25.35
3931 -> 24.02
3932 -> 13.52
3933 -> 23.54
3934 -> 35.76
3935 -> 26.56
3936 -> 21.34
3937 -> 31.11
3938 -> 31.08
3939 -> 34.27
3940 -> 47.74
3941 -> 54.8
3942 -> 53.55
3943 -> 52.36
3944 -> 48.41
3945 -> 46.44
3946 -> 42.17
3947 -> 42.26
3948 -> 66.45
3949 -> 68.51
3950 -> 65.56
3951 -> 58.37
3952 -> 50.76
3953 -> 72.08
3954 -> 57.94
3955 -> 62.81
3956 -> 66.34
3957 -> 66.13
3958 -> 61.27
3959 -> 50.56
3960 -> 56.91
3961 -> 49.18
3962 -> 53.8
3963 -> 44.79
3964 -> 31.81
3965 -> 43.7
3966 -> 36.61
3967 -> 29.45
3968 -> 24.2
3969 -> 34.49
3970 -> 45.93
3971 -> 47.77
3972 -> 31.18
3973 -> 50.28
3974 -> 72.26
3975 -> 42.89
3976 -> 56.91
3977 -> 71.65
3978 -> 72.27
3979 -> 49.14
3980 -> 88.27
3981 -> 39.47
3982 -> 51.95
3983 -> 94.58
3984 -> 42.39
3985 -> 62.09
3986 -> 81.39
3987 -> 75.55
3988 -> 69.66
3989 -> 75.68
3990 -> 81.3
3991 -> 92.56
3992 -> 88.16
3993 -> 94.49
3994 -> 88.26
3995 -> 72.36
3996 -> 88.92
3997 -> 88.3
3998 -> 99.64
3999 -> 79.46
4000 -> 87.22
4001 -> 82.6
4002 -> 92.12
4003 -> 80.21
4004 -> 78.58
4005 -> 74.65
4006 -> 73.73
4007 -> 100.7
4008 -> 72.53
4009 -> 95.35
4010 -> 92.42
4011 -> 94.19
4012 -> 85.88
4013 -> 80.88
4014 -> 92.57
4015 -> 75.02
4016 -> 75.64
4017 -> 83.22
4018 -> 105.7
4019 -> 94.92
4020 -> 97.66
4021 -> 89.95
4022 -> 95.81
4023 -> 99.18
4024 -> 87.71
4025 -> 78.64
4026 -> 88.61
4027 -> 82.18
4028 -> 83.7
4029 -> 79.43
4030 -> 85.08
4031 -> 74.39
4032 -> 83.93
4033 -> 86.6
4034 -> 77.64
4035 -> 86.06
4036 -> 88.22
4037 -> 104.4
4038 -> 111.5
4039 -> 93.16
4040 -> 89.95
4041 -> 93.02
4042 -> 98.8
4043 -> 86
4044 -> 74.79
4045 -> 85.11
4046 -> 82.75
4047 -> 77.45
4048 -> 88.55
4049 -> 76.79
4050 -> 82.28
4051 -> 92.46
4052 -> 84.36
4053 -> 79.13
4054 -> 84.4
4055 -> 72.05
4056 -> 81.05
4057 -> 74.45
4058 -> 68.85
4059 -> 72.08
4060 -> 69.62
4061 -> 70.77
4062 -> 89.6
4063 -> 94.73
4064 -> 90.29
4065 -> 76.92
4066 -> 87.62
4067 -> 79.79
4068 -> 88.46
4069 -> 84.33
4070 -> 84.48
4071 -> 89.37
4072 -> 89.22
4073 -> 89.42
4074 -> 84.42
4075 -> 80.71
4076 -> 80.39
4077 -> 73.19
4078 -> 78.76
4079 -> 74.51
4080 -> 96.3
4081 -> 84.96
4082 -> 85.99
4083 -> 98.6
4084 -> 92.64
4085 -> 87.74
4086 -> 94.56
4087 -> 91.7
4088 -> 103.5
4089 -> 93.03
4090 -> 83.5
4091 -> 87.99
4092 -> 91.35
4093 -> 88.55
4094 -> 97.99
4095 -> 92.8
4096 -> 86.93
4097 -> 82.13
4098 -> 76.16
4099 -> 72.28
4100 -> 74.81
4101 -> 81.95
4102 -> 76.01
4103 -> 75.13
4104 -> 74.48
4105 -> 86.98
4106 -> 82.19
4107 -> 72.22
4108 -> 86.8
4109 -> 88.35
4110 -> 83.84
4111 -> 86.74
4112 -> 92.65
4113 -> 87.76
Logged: 1.89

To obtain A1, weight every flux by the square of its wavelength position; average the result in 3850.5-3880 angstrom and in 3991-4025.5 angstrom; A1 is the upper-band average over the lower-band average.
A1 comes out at 2.1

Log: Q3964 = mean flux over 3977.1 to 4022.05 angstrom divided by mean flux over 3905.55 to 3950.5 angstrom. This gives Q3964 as 1.6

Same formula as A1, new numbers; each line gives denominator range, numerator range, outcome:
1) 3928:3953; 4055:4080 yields 2.06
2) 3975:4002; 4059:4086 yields 1.17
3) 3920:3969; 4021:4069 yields 1.94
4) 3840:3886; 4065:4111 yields 2.22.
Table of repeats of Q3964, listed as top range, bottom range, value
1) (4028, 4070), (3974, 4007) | 1.11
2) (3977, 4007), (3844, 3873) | 1.79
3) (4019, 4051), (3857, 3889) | 2.02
